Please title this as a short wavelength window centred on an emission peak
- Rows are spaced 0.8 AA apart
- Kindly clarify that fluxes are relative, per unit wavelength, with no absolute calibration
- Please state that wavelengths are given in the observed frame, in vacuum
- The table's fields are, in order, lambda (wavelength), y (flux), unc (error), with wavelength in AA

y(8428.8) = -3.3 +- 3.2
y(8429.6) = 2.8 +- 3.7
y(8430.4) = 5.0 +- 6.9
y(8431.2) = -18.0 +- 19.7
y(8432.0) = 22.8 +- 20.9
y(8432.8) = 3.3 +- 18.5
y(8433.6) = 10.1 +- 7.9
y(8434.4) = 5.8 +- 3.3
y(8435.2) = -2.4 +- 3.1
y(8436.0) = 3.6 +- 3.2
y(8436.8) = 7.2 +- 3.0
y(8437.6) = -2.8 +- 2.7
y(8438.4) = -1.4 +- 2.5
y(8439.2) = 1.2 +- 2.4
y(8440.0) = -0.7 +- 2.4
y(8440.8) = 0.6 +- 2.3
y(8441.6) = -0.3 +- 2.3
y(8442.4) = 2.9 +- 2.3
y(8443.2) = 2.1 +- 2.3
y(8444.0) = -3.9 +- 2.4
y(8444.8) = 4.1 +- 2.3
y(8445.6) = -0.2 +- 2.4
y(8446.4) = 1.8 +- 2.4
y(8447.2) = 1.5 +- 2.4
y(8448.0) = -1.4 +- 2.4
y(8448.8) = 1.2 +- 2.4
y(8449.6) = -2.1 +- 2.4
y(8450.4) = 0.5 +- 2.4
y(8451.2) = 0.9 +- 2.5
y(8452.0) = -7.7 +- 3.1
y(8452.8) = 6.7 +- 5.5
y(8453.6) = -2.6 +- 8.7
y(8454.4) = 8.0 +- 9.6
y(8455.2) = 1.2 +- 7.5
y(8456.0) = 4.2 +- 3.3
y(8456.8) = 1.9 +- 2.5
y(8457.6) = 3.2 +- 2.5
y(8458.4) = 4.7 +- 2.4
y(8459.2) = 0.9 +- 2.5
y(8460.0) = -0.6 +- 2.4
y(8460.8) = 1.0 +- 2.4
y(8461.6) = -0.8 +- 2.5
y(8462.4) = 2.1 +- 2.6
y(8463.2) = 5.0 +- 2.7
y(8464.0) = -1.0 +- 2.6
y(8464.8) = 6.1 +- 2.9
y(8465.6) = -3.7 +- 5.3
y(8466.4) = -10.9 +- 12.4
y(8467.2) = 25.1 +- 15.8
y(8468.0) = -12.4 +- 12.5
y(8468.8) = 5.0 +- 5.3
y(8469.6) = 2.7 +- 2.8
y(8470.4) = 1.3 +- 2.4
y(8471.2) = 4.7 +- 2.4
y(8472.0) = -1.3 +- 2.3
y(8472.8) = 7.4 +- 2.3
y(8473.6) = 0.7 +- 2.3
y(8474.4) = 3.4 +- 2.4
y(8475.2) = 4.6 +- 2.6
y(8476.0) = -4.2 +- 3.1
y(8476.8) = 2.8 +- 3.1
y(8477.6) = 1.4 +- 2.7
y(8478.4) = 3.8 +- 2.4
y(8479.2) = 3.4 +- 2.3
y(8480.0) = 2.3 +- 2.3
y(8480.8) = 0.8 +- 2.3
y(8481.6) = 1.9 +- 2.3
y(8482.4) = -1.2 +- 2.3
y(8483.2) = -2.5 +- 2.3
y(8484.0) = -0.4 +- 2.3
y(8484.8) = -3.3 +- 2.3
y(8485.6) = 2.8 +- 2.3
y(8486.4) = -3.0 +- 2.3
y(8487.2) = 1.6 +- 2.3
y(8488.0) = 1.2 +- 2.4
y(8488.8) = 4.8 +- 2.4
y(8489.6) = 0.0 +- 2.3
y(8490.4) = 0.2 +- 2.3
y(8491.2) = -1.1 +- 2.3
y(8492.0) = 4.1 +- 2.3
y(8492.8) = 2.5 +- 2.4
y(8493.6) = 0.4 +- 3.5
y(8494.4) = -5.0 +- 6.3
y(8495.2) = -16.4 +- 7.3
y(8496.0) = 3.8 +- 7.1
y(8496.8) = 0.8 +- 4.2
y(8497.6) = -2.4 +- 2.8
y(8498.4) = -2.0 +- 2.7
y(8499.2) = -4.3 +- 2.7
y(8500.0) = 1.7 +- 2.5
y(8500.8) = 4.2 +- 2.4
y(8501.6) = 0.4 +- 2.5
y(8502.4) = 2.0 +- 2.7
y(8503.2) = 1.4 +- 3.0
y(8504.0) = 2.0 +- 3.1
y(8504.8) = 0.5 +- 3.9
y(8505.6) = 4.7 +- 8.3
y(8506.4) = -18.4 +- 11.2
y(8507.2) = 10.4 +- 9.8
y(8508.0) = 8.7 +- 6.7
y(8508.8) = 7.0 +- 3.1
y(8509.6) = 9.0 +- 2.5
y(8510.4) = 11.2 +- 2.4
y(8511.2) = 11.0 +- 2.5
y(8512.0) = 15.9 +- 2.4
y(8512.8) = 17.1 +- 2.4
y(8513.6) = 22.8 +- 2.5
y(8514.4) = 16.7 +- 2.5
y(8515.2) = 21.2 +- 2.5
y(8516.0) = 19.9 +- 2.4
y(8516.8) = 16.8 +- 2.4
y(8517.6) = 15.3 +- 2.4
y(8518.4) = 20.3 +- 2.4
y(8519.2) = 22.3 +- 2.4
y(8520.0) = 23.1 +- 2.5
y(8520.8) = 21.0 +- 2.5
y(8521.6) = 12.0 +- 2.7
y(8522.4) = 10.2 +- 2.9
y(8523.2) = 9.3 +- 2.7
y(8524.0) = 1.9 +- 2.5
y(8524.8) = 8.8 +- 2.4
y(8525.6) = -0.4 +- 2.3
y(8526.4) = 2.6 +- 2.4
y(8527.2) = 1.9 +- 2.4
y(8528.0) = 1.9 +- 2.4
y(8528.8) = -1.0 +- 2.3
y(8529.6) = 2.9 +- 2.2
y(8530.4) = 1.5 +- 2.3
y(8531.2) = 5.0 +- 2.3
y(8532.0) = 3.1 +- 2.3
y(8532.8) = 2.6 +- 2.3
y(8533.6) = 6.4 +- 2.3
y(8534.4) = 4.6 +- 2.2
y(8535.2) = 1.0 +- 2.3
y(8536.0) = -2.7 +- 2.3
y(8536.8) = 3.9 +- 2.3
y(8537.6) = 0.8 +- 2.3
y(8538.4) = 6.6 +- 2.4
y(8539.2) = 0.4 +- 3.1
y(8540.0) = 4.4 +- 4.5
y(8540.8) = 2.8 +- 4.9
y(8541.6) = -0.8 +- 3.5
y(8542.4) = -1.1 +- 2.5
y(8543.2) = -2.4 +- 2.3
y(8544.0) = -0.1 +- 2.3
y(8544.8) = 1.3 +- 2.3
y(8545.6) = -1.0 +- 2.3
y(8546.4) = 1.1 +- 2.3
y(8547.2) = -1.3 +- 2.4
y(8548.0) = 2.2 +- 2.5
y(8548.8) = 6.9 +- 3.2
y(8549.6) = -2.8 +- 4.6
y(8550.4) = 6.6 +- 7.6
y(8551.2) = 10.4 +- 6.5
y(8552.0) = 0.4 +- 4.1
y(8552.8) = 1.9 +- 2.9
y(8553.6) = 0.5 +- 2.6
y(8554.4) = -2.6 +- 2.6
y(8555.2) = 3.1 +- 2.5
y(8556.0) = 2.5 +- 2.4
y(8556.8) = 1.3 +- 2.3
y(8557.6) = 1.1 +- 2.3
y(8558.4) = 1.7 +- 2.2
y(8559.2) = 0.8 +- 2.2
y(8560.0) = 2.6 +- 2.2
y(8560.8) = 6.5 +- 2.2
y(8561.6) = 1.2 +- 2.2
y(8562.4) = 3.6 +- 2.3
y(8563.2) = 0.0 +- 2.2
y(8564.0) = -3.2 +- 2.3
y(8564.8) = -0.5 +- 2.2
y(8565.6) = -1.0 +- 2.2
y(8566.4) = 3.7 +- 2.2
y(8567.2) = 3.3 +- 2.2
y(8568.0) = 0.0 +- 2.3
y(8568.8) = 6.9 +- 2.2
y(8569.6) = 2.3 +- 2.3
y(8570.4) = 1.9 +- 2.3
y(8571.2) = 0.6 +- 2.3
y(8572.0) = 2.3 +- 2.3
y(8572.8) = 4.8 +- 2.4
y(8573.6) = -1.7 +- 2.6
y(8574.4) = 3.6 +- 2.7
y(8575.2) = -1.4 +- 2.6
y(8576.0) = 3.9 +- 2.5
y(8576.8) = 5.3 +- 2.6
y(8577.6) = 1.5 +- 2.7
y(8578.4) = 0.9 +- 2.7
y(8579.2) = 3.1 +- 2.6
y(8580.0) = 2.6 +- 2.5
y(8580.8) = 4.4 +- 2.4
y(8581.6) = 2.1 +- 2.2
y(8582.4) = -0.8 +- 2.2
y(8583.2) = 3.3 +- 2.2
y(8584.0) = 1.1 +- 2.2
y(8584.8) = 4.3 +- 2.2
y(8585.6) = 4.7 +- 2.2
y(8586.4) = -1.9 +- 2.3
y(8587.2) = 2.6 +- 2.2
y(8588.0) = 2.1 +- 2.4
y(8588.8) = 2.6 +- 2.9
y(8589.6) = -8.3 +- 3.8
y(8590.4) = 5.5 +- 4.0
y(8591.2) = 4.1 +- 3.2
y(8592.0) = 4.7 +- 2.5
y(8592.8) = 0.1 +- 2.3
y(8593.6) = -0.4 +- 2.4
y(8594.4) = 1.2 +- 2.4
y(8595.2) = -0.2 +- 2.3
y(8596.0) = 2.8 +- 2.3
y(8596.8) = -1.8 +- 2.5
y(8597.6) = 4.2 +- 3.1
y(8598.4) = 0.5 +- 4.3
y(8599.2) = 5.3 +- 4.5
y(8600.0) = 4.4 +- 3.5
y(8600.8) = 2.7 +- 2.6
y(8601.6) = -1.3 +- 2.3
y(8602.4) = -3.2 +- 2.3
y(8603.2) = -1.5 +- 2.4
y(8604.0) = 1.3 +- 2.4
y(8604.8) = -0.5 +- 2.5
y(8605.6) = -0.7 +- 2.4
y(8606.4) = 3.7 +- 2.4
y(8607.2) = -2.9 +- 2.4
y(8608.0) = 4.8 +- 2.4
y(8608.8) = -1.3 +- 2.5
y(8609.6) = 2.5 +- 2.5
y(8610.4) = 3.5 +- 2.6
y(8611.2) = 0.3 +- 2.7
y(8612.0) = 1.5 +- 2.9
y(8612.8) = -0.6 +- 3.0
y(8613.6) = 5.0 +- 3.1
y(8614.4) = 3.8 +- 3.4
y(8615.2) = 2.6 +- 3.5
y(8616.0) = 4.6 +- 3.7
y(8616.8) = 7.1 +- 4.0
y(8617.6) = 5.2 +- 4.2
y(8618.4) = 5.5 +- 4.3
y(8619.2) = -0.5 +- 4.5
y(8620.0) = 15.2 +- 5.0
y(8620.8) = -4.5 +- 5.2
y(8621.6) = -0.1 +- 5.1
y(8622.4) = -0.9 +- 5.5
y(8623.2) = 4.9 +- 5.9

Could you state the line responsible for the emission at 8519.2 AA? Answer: [O II]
